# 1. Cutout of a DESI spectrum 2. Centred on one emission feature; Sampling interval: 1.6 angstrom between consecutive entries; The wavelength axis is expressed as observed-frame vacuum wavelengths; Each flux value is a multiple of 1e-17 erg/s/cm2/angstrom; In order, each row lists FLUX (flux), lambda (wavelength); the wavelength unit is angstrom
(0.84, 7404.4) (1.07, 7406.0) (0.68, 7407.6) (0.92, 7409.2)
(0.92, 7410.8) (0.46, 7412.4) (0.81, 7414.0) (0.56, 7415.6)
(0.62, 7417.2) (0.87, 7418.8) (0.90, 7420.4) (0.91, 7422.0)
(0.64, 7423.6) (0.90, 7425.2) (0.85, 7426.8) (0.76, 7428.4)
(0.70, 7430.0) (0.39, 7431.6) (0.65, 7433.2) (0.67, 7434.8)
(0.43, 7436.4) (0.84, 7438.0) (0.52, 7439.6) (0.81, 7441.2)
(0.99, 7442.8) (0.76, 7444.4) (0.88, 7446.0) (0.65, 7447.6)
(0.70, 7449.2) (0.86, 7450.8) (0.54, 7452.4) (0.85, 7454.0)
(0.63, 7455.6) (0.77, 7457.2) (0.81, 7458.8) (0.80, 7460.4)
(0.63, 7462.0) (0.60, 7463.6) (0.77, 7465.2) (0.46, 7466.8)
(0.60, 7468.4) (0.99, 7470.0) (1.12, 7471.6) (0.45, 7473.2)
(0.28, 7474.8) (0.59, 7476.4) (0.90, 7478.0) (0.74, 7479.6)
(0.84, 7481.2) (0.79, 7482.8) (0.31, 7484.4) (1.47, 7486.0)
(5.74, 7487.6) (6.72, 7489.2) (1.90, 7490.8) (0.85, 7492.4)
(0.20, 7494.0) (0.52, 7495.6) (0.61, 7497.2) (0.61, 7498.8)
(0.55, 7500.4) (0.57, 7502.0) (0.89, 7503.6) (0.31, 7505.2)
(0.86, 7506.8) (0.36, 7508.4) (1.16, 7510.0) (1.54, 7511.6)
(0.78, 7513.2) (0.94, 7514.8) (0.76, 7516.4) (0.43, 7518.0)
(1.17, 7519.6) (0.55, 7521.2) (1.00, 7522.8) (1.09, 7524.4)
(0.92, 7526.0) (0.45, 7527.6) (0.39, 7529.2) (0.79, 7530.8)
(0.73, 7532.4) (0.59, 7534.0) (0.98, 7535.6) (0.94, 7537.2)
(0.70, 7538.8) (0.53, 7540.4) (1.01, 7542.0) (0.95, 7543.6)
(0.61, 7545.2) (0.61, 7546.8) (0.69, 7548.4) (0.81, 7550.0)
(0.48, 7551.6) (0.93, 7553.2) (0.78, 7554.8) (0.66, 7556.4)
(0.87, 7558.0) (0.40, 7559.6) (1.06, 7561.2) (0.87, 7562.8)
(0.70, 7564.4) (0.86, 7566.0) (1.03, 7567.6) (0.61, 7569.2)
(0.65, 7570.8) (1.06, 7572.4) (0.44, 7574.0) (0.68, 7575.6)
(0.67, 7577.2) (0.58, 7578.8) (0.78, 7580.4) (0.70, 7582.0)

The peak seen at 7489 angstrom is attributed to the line Halpha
